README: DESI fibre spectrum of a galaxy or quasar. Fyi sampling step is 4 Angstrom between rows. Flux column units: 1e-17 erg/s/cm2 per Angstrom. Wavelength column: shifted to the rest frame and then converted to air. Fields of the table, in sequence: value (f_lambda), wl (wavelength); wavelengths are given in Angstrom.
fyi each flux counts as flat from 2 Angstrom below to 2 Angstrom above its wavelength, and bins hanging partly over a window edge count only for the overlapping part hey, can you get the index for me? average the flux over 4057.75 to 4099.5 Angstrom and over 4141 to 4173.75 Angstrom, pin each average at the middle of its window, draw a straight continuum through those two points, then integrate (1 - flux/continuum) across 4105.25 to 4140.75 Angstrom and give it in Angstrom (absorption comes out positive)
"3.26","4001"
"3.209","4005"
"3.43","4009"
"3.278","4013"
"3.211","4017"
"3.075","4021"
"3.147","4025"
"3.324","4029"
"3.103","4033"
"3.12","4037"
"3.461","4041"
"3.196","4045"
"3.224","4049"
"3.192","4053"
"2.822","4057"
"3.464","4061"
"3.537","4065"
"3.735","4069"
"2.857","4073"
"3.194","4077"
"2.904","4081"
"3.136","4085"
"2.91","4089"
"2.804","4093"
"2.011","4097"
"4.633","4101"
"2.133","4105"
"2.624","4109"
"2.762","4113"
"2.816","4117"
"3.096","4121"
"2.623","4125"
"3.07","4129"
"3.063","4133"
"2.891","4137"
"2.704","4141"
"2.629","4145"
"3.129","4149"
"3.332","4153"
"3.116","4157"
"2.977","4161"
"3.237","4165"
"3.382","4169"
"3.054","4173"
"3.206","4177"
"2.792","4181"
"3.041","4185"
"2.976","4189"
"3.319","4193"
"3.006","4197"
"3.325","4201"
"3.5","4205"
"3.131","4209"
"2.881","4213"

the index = 2.9 Angstrom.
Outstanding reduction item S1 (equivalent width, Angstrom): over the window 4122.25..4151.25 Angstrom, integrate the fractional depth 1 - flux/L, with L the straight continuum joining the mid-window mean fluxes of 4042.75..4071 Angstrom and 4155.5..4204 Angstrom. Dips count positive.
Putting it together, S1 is 2.8 Angstrom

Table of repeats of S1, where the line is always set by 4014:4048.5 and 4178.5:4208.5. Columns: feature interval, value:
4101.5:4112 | 1.4 Angstrom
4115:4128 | 1.3 Angstrom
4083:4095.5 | 1.1 Angstrom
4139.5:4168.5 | 1.0 Angstrom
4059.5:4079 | -1.0 Angstrom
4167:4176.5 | -0.2 Angstrom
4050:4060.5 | 0.3 Angstrom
